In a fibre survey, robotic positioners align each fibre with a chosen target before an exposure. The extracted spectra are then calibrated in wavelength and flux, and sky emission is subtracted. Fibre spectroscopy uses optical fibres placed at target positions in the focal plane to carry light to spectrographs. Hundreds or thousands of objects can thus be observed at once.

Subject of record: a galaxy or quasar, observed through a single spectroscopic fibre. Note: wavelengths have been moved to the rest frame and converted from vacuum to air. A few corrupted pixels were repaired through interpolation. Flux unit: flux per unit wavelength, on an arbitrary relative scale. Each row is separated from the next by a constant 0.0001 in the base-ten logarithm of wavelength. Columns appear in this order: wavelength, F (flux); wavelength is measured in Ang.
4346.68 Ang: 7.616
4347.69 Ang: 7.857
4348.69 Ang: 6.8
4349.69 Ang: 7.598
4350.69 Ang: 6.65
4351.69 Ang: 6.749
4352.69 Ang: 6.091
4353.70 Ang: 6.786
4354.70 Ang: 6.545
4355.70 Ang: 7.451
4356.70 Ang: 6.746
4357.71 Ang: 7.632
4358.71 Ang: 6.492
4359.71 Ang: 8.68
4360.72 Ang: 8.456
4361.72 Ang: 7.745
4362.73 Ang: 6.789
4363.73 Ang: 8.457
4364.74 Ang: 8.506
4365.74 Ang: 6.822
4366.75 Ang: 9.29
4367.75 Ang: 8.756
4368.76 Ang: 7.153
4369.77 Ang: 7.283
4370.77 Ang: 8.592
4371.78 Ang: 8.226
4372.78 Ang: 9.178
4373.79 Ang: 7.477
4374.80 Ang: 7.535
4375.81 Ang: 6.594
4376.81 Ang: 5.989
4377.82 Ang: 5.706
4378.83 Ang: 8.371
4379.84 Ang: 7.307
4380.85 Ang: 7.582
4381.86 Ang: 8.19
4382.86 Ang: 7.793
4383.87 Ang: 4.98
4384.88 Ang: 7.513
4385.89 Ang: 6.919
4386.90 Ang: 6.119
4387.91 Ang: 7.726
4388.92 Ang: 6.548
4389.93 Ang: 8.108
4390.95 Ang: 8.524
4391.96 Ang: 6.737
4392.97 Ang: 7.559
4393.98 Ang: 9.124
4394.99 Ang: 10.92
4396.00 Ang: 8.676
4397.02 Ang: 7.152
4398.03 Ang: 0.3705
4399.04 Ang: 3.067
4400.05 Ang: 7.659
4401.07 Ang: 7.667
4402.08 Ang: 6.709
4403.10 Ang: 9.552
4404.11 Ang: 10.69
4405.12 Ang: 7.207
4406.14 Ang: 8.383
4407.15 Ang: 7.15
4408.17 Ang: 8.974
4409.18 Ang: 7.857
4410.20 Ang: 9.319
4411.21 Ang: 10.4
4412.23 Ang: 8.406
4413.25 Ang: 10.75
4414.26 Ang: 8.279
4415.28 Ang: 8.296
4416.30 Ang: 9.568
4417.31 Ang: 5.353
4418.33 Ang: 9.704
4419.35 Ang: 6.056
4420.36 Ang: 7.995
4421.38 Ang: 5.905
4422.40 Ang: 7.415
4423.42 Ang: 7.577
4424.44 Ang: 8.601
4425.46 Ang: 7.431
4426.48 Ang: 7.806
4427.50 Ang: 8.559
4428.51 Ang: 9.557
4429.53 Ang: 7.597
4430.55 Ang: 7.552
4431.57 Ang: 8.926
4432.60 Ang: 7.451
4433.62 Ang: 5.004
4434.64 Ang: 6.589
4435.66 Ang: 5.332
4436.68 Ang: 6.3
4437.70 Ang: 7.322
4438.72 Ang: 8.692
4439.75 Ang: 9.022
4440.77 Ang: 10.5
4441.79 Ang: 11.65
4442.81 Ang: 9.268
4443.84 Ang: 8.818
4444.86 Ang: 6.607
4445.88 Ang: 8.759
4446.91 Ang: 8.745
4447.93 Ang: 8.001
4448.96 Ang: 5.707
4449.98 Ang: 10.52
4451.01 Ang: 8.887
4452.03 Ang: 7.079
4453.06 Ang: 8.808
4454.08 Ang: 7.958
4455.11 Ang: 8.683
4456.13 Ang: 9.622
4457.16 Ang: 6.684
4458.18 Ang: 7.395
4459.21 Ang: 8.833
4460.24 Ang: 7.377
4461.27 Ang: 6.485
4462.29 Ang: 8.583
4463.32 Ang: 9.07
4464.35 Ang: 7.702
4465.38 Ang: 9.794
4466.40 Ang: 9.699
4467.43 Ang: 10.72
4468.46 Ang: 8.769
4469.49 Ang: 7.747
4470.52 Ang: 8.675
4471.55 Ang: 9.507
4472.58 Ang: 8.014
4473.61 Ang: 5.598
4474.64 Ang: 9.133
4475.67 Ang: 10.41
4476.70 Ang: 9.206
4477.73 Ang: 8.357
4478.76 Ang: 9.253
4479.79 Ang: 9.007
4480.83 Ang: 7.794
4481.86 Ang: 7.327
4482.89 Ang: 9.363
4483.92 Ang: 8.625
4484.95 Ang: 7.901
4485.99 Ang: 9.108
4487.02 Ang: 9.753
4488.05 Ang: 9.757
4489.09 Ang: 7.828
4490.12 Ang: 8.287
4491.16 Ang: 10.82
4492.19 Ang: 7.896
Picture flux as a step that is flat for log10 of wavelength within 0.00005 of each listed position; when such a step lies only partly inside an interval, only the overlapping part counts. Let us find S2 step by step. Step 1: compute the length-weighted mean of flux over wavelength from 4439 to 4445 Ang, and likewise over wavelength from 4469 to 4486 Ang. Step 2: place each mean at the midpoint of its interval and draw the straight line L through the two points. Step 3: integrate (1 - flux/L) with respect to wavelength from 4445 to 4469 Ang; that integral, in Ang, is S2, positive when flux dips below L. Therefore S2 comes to 1.7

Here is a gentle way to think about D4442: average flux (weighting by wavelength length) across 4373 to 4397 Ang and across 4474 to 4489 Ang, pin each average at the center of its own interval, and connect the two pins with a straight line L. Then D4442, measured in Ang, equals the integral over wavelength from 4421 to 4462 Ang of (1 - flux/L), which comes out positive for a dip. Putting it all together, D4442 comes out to 1.5 Ang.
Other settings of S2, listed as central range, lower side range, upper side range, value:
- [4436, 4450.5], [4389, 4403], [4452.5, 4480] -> -0.78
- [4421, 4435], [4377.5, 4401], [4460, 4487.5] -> 0.37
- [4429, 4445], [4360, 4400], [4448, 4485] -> 0.30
